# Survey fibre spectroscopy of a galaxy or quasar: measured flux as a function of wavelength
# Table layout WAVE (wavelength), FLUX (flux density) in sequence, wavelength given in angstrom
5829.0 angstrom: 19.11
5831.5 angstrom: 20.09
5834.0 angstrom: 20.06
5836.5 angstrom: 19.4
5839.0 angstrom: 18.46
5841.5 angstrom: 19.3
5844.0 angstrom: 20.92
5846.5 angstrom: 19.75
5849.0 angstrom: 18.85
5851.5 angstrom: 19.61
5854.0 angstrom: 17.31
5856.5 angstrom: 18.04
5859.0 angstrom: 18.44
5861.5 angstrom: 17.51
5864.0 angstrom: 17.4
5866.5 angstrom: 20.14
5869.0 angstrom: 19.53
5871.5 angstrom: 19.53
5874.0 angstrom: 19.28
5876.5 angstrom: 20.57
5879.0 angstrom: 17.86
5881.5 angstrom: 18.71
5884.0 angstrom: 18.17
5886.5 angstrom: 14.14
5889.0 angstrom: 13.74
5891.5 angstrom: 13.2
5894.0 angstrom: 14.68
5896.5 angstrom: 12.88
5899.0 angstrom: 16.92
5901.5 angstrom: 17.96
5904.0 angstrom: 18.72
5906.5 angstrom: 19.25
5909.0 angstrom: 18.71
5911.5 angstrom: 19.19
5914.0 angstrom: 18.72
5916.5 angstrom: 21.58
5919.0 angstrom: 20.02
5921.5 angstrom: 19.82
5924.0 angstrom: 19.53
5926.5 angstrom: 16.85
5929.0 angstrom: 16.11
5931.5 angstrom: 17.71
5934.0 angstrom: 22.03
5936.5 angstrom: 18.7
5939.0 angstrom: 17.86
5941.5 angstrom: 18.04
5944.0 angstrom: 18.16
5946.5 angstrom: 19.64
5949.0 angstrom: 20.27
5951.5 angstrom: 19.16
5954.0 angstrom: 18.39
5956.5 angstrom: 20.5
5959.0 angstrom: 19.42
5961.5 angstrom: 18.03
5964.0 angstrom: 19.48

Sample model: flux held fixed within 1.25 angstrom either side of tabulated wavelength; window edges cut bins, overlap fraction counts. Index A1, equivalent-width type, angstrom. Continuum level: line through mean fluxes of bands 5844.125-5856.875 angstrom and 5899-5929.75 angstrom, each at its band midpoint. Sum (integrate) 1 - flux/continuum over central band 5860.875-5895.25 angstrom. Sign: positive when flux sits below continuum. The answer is 2.6 angstrom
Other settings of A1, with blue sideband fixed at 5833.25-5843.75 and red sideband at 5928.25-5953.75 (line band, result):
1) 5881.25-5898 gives 3.7 angstrom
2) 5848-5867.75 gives 0.9 angstrom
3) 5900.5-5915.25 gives 0.2 angstrom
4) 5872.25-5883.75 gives 0.1 angstrom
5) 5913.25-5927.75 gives -0.4 angstrom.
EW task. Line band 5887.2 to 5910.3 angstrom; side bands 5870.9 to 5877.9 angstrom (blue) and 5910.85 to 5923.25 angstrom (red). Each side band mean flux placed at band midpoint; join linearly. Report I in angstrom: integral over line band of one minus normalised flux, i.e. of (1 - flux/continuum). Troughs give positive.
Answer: 4.3 angstrom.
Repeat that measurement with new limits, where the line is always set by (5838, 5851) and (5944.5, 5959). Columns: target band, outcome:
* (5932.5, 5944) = 0.3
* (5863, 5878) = 0.1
